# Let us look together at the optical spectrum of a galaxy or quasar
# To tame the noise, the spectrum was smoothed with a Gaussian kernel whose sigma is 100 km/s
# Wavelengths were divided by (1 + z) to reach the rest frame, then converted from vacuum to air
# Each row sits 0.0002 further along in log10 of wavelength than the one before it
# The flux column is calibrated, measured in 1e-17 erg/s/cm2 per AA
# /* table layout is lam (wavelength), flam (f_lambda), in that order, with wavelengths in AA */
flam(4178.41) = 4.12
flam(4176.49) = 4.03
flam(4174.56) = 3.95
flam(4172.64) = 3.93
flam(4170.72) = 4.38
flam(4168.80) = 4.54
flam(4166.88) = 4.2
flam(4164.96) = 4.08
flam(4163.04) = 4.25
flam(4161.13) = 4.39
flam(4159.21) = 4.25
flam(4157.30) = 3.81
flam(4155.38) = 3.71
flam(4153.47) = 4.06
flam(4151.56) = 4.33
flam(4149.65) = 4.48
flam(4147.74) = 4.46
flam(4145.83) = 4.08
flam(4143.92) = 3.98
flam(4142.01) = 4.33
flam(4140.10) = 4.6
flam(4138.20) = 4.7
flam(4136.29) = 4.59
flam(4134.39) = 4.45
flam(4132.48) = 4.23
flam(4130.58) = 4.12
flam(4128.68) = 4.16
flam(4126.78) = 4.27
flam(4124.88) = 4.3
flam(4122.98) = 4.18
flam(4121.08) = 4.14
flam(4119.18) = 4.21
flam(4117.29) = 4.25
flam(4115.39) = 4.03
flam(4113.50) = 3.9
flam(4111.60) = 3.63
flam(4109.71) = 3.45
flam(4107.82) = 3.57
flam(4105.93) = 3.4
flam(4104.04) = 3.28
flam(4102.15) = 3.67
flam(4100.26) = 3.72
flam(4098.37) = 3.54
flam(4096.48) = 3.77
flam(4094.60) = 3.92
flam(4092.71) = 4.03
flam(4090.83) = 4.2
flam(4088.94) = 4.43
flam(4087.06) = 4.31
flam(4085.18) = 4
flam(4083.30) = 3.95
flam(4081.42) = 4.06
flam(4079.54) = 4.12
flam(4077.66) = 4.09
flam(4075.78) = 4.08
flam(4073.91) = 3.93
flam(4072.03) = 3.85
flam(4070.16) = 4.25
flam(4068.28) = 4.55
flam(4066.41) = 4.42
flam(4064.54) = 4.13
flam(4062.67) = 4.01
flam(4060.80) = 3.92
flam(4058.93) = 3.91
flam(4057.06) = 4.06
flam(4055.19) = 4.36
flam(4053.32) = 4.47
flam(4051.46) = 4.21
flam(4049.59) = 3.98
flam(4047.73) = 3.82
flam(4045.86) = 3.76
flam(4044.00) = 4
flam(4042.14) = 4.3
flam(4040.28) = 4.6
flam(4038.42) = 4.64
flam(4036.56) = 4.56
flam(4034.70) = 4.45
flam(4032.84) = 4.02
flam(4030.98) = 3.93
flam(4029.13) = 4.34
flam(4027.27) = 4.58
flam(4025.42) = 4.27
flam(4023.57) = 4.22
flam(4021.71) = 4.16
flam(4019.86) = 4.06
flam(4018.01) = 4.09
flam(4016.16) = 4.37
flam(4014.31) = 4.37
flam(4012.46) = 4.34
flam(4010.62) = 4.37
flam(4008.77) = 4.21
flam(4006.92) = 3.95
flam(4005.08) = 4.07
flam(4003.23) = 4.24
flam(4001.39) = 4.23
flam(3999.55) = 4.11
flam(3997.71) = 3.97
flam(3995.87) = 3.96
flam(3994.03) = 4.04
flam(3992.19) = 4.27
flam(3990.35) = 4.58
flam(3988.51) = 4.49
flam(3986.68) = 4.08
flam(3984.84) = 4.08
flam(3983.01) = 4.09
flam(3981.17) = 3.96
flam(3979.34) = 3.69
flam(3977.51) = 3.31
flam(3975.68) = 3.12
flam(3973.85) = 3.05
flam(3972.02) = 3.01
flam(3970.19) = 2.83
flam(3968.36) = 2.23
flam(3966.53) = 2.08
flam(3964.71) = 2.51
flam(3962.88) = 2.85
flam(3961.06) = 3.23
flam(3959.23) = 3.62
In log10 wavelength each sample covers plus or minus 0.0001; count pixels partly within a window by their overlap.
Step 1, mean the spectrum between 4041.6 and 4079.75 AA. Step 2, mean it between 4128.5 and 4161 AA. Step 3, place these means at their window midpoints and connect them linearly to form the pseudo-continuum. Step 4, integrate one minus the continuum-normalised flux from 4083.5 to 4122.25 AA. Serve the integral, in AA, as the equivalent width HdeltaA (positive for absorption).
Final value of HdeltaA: 2.8 AA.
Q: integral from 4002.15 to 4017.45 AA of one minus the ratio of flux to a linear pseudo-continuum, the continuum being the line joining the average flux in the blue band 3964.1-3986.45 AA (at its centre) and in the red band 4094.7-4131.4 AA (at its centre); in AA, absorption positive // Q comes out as -3.9 AA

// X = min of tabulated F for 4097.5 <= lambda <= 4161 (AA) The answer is 3.28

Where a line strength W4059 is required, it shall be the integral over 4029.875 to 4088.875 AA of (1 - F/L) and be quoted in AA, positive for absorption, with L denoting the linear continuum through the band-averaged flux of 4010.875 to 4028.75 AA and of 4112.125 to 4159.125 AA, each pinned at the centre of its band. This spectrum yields 1.4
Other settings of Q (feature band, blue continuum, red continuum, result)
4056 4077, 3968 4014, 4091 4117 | -1.9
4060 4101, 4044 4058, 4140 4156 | 0.7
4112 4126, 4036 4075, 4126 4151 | 0.6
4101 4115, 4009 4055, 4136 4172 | 2.2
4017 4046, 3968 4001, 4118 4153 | -2.5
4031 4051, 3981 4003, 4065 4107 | -0.6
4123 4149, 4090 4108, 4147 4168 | -2.0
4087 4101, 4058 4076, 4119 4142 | 0.8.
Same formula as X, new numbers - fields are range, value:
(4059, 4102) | 3.54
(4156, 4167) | 3.81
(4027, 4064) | 3.76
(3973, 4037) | 3.05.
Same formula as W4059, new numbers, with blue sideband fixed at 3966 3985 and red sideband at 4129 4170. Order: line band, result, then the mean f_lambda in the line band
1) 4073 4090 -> -1.1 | 4.11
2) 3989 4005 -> -4.0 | 4.18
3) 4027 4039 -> -2.6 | 4.34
